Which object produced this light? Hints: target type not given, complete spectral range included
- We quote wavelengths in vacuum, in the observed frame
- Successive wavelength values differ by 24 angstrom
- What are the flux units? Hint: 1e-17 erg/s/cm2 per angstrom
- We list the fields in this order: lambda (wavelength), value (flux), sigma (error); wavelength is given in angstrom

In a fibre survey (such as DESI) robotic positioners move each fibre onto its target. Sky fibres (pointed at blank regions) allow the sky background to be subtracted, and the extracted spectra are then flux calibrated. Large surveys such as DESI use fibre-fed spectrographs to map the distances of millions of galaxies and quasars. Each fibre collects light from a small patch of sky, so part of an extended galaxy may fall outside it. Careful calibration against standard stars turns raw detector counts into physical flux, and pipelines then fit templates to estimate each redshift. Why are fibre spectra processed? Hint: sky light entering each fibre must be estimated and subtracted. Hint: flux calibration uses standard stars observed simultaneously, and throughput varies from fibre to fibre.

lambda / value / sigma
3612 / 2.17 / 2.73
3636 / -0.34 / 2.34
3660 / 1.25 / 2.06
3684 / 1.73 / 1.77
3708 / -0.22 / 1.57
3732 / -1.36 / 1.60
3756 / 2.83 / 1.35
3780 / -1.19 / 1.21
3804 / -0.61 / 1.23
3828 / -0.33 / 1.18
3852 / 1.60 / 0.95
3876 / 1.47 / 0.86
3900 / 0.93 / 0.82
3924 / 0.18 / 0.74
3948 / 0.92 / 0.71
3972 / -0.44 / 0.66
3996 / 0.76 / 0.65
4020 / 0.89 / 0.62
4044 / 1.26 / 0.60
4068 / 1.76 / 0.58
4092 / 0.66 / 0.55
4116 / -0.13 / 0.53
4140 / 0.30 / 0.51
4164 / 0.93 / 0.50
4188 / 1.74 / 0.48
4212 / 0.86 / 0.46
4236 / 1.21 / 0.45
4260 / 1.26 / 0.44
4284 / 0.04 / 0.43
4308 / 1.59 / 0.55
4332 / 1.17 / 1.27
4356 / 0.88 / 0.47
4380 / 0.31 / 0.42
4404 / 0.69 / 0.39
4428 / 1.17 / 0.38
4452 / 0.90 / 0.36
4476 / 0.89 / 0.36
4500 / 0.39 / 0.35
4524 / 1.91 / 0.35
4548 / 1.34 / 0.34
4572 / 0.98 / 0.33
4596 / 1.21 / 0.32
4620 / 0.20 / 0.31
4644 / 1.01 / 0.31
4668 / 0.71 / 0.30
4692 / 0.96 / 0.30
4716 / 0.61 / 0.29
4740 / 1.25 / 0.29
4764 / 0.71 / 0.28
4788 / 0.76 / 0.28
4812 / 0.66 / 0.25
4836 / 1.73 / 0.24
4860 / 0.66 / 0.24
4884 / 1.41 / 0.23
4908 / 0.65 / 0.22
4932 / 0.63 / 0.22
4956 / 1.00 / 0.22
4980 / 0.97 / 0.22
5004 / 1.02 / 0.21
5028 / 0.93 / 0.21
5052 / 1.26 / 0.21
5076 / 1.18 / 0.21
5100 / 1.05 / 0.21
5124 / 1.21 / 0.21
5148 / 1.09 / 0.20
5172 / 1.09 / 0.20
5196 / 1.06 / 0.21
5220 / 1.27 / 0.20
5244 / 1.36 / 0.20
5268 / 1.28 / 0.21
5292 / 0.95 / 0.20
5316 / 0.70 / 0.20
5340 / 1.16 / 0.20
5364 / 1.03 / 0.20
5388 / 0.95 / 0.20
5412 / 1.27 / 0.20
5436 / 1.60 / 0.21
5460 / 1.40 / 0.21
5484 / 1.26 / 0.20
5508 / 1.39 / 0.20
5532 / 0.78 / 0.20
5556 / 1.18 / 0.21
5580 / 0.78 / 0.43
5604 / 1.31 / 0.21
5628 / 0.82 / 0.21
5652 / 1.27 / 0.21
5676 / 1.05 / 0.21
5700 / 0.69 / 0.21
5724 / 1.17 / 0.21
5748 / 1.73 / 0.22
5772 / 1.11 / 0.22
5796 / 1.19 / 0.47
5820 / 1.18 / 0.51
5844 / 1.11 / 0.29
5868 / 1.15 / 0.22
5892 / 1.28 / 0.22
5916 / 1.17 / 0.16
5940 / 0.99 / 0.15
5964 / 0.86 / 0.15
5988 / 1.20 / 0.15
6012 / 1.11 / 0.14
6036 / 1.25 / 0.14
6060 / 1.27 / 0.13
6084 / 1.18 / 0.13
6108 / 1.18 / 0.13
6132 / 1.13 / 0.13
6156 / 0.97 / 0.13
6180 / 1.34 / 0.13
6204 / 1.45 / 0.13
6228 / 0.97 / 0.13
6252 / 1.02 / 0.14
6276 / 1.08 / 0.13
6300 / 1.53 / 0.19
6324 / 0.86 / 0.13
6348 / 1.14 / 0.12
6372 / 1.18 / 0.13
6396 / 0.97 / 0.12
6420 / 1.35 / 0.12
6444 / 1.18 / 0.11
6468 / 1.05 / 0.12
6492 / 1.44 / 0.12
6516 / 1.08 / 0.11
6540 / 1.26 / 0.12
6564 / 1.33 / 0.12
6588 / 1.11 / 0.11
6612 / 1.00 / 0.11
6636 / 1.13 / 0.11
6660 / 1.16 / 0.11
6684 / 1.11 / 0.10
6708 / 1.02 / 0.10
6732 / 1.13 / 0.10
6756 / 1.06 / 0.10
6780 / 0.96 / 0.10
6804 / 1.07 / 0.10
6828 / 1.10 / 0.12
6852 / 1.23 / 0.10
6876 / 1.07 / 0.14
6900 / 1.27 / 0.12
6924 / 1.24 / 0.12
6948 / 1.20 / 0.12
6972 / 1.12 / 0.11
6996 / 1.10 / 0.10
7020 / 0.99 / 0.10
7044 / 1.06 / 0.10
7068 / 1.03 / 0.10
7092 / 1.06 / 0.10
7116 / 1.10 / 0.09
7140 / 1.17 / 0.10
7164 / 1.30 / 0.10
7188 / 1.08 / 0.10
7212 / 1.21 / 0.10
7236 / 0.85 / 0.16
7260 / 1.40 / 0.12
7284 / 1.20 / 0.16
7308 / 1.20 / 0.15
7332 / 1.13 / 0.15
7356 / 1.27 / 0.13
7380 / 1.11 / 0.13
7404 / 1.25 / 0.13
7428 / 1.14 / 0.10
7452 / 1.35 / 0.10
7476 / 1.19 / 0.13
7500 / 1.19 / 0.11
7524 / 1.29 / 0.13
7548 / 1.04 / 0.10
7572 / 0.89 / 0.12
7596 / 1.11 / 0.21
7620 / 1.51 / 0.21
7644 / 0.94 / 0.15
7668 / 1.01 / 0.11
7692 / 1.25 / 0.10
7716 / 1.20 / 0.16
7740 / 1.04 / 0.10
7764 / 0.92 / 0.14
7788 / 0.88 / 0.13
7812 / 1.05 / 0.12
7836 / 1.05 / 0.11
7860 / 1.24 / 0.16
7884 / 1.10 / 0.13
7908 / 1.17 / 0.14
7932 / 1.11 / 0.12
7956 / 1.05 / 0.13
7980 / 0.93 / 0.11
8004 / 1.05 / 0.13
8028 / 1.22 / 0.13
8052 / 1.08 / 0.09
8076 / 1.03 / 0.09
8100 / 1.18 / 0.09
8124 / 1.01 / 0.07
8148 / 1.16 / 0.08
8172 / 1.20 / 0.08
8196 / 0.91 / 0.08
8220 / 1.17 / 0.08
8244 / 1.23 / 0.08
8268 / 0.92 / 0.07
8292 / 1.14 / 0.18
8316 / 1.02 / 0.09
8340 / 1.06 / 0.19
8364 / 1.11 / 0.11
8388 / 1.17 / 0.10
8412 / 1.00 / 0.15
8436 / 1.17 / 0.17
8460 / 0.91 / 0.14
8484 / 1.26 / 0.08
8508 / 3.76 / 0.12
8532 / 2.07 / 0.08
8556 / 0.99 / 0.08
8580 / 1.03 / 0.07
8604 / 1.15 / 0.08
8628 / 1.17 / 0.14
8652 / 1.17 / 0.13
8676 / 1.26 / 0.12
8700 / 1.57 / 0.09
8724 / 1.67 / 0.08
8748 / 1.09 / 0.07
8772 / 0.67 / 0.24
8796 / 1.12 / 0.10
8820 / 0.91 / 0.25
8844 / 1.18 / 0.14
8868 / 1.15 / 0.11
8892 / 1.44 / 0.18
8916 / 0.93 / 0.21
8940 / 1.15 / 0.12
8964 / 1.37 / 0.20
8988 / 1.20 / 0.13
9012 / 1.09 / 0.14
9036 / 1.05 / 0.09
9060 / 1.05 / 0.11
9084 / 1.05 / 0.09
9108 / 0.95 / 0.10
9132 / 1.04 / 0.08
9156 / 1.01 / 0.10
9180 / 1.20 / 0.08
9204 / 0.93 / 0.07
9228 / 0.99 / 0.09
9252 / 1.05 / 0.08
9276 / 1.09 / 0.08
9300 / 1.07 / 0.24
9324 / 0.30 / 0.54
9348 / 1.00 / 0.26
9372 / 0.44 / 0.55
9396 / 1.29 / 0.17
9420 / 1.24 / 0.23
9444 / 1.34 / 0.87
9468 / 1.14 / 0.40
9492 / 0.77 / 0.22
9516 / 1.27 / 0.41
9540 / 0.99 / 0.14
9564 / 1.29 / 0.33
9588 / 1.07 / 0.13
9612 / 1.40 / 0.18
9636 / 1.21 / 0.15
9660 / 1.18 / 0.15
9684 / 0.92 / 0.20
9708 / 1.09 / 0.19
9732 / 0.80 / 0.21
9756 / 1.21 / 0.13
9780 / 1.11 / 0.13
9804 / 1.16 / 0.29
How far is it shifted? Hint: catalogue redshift 0.30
